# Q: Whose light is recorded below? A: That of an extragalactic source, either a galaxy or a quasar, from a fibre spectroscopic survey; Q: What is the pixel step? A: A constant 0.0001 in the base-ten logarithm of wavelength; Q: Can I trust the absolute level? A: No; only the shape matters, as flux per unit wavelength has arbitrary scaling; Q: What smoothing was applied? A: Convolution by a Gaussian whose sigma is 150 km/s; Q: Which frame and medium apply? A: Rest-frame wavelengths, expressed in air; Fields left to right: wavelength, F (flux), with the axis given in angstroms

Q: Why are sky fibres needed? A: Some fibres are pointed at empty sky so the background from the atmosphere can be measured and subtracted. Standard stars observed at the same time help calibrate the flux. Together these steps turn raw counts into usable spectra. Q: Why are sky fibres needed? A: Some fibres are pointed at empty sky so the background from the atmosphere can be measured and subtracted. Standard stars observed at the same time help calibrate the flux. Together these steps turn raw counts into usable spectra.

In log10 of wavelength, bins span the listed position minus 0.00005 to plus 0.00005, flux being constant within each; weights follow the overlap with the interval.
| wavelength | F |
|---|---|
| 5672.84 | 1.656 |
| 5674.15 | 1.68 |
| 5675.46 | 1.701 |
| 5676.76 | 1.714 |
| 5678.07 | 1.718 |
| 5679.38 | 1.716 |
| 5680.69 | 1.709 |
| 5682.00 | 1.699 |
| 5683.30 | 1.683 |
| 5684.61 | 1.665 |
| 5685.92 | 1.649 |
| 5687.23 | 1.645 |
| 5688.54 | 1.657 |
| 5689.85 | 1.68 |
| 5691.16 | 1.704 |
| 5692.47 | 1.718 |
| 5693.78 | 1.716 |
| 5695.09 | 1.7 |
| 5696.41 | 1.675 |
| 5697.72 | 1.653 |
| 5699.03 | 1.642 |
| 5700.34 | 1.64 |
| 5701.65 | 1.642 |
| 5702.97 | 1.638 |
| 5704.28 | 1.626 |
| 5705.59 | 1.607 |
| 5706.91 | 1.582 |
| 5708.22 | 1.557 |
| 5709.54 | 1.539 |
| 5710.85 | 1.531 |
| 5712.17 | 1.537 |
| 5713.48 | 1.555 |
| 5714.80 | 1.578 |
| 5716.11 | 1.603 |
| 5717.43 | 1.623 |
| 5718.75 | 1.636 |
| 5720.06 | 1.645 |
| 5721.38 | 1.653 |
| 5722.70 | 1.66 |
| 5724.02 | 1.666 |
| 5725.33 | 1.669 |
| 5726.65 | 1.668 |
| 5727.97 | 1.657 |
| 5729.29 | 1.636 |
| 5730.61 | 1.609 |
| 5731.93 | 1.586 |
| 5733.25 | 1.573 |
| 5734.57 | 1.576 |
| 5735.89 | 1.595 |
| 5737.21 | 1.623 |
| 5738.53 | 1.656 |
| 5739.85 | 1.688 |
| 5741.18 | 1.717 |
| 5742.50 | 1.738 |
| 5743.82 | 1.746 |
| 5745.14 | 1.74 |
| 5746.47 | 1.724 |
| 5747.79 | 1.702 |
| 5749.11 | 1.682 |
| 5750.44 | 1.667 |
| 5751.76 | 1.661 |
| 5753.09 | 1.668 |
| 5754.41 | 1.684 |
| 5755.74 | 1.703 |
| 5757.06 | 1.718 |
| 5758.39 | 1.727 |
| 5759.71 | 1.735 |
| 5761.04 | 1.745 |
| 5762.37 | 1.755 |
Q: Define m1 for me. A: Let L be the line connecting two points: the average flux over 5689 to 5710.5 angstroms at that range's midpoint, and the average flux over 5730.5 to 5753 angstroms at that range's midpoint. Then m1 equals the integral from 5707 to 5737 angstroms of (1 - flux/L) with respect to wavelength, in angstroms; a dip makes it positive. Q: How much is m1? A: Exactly 0.87 angstroms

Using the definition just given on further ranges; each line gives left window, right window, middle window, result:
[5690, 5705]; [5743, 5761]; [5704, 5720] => 0.92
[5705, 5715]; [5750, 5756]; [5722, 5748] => -0.55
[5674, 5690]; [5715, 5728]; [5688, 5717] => 0.68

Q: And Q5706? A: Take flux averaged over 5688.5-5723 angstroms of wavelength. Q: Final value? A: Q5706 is 1.63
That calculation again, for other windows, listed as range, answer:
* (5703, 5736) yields 1.61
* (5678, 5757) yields 1.65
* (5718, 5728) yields 1.66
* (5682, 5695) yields 1.68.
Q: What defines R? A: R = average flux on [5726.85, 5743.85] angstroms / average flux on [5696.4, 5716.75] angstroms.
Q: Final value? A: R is 1.0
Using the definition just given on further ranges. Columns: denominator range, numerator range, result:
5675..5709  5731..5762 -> 1.01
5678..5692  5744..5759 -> 1.01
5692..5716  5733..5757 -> 1.04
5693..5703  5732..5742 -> 0.98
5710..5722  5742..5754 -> 1.07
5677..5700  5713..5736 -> 0.96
